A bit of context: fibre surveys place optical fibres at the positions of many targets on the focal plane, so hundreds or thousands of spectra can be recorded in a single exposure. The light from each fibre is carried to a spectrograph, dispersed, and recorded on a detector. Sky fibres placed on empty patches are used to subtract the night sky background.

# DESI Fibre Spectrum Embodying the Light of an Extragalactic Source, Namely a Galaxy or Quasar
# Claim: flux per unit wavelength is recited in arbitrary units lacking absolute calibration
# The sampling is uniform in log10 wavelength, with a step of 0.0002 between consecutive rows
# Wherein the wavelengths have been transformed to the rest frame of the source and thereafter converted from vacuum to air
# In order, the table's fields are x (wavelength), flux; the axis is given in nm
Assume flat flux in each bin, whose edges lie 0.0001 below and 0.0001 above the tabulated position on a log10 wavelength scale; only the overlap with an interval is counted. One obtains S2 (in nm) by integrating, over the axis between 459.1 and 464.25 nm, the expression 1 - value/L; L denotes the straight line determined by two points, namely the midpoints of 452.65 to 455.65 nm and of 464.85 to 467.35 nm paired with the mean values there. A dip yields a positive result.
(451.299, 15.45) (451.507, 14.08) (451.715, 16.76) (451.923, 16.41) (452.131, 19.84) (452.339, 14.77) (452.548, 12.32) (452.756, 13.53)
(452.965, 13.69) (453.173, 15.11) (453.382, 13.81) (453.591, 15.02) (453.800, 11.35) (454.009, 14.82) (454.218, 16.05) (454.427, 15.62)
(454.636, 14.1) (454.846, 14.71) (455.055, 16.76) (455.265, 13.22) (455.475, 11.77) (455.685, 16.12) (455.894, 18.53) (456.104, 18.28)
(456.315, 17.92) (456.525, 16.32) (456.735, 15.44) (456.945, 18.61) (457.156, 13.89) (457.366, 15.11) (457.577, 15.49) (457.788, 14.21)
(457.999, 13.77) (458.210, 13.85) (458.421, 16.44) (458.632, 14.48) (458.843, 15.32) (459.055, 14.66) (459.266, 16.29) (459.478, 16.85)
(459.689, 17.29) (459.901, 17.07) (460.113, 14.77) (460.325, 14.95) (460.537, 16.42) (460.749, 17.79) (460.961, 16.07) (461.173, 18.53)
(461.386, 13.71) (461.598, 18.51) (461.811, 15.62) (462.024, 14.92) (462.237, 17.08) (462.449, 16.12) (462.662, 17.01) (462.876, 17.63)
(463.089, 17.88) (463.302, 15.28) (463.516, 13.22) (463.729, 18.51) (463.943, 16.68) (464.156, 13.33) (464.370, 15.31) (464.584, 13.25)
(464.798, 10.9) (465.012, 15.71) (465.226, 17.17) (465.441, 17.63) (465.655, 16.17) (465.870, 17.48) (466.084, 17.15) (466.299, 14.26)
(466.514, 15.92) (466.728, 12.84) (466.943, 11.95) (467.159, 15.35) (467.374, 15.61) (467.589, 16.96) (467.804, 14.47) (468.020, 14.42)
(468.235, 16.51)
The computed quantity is -0.43 nm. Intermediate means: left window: 14.3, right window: 15.5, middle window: 16.3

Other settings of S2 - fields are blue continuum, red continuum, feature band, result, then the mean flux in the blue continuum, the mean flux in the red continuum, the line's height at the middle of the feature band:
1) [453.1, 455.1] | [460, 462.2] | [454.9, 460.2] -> -0.10 nm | 14.7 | 16.2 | 15.4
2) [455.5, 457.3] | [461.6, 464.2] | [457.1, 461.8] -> 0.21 nm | 16.6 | 16.3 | 16.5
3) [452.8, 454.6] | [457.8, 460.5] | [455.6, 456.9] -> -0.20 nm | 14.4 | 15.5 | 14.9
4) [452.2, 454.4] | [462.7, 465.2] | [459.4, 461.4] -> -0.20 nm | 14.2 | 15.4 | 15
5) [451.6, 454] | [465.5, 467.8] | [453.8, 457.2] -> -0.17 nm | 14.8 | 15.4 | 14.9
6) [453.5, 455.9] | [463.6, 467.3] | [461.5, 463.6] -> -0.17 nm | 14.7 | 15.3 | 15.1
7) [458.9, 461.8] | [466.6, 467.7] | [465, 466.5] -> -0.16 nm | 16.3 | 14.6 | 14.9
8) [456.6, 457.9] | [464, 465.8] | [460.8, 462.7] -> -0.15 nm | 15.5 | 15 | 15.2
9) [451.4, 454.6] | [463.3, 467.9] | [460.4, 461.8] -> -0.15 nm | 14.9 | 15.2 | 15.1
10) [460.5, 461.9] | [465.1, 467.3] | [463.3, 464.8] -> 0.12 nm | 16.7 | 15.6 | 16.1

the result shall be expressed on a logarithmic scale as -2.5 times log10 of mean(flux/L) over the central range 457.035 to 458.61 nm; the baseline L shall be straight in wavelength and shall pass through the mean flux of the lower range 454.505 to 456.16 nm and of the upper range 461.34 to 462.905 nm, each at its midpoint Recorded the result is 0.07 mag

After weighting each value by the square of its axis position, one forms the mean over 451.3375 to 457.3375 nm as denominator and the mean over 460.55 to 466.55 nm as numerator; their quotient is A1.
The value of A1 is 1.1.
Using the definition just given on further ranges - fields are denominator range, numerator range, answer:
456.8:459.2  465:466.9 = 1.09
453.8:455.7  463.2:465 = 1.05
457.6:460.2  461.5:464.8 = 1.05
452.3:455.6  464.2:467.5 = 1.12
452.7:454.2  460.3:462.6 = 1.21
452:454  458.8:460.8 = 1.15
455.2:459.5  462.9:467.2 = 1.02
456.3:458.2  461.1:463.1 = 1.10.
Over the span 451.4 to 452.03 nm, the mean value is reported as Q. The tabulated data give 15.8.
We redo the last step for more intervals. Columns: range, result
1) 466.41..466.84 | 14.4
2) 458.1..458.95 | 15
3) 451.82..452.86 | 15.4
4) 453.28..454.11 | 13.7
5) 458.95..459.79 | 16.3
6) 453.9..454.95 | 15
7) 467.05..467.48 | 15.4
